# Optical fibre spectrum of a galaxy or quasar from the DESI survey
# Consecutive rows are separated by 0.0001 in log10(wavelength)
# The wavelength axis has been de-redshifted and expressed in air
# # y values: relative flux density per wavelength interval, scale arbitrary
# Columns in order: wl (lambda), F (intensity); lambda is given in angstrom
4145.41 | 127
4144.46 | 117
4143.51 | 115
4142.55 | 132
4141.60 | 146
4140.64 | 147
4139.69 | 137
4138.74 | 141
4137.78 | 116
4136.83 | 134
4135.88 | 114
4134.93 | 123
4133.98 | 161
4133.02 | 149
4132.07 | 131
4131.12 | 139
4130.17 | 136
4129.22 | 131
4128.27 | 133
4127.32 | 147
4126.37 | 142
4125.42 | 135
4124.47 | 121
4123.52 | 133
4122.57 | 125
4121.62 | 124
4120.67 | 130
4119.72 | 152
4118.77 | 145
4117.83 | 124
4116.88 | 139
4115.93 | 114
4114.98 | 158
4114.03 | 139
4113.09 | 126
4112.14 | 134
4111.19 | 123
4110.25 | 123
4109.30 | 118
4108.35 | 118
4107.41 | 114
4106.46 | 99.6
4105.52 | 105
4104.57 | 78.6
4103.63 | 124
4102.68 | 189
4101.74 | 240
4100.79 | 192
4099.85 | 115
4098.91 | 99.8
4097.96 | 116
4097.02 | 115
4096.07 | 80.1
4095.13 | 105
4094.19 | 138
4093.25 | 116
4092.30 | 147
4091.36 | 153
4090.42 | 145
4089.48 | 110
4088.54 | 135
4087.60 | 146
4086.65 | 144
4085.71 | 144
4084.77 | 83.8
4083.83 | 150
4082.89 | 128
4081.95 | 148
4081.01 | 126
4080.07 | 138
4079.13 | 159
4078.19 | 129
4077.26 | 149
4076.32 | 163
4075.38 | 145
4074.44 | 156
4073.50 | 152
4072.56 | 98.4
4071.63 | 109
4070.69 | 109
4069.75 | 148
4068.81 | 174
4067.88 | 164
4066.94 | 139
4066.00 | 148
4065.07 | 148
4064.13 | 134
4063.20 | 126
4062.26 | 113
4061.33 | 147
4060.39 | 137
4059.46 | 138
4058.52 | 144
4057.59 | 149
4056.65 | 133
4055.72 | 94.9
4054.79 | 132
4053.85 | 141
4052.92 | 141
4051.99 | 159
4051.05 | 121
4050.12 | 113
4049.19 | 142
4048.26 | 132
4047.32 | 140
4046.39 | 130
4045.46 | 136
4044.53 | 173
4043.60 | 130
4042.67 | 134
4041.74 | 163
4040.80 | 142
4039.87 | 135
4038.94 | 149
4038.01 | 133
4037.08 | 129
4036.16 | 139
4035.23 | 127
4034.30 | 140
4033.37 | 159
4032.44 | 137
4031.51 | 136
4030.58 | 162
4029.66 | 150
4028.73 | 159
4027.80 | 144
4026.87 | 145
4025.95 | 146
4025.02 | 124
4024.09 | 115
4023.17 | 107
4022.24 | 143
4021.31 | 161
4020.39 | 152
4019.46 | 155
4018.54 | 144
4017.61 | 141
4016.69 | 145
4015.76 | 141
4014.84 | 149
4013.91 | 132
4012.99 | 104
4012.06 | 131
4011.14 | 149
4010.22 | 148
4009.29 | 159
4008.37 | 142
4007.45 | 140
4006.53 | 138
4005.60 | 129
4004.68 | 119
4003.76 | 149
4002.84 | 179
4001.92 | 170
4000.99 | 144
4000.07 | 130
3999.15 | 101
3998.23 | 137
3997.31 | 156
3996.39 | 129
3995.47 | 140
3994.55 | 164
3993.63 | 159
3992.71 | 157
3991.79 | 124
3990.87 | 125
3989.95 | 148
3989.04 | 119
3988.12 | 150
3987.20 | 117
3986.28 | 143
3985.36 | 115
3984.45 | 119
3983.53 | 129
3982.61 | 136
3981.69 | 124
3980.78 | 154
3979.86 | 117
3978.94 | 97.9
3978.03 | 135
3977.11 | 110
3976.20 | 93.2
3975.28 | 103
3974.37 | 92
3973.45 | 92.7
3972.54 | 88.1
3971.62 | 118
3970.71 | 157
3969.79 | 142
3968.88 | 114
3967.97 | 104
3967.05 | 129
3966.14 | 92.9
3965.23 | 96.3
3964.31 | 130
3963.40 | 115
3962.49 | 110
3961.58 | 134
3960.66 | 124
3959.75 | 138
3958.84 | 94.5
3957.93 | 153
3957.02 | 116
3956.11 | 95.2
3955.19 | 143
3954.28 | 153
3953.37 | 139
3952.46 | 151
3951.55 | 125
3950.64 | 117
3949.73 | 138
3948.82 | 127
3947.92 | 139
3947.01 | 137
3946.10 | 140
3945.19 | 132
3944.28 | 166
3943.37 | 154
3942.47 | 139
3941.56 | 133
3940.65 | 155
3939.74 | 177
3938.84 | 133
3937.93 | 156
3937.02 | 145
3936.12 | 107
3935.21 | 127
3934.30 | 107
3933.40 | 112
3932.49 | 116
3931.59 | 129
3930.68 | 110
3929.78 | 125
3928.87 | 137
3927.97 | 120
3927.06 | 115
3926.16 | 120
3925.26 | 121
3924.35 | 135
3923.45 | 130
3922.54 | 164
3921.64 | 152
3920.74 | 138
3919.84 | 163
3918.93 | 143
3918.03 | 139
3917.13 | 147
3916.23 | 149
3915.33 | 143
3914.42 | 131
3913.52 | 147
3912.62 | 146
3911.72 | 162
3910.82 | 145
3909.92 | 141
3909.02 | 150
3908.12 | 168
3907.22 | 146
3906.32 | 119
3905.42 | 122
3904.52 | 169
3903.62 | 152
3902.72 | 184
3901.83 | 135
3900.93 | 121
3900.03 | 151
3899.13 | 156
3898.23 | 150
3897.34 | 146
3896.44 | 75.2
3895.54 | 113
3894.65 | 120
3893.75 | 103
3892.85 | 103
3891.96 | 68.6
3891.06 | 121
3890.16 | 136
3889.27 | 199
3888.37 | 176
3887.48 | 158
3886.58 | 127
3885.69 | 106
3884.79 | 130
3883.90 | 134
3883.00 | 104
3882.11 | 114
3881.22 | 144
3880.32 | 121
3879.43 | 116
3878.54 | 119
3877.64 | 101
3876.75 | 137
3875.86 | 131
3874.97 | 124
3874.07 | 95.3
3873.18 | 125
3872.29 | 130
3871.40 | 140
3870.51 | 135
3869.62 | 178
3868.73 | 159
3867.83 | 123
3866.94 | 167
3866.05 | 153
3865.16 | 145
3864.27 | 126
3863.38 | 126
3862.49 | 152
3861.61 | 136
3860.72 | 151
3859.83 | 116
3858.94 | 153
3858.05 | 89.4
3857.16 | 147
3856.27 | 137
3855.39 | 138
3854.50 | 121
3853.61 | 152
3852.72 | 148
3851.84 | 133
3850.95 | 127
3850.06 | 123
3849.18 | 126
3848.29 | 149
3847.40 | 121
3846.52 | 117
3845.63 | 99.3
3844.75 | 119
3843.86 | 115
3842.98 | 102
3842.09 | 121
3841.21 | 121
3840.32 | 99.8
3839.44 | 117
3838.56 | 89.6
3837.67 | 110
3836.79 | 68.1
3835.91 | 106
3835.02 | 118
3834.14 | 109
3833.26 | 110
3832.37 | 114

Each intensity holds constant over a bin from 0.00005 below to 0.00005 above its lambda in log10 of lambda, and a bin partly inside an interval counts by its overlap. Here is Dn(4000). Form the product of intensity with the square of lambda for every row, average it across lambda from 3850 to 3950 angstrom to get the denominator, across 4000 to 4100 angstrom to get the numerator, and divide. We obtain 1.09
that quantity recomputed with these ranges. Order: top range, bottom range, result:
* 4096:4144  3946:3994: 1.14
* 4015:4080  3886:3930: 1.08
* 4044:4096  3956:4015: 1.10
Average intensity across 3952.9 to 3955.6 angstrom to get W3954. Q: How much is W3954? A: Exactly 145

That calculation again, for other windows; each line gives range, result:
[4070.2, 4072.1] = 109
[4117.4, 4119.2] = 135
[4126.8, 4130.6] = 137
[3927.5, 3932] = 124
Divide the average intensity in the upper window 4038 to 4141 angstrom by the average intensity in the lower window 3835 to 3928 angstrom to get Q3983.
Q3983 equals 1.0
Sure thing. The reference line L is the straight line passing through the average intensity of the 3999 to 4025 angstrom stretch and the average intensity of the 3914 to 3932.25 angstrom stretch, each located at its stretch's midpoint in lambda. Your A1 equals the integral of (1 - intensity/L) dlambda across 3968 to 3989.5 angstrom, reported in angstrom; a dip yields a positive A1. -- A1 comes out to 2.85 angstrom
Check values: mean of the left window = 135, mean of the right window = 140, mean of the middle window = 120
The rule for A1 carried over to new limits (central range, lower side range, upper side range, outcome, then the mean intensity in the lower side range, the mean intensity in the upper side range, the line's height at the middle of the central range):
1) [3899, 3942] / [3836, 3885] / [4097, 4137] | -3.7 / 127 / 133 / 128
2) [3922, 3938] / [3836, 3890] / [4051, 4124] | 0.6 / 129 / 134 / 130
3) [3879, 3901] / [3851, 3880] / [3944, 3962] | 1.0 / 134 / 133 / 134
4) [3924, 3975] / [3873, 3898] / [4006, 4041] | 1.7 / 123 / 141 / 131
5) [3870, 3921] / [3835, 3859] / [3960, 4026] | -4.6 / 120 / 131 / 123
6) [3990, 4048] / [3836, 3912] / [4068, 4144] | -4.0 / 130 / 134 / 132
